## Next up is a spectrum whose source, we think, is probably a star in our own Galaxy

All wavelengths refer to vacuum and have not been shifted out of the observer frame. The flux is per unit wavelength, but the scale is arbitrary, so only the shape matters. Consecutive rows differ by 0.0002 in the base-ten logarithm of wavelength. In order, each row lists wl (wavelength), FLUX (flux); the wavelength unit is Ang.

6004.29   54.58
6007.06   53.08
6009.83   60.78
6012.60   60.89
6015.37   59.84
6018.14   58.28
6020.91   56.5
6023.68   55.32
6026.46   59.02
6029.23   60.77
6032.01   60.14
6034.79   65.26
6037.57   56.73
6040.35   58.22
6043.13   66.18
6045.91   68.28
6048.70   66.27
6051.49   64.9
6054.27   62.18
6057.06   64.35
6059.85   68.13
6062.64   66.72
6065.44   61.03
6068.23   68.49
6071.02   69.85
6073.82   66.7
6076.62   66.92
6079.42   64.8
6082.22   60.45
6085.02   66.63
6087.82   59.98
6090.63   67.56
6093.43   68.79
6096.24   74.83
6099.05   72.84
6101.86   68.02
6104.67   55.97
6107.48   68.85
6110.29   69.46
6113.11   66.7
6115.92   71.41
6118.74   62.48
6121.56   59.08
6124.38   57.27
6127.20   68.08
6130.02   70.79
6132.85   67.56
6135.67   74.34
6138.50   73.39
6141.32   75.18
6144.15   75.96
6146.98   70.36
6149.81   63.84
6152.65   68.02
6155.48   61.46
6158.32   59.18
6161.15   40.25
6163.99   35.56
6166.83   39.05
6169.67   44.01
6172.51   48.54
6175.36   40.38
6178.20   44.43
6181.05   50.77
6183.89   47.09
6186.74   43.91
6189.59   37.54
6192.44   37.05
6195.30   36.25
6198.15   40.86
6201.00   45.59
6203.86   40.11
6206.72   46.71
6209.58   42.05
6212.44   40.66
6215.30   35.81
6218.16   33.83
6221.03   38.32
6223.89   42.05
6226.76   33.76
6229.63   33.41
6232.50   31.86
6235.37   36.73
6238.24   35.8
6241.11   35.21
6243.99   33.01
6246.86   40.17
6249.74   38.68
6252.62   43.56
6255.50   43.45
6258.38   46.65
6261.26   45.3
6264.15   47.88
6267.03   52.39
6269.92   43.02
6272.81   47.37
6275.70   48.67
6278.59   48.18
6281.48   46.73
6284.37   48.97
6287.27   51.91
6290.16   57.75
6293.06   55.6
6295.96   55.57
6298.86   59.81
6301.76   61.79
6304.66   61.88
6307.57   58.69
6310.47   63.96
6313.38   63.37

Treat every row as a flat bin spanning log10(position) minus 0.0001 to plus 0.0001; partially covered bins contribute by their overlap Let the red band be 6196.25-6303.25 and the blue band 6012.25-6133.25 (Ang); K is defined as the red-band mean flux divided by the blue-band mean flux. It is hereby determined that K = 0.68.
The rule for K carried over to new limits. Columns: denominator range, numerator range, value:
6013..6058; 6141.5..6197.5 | 0.82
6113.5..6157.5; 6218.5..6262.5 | 0.57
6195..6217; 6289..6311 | 1.44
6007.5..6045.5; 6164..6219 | 0.70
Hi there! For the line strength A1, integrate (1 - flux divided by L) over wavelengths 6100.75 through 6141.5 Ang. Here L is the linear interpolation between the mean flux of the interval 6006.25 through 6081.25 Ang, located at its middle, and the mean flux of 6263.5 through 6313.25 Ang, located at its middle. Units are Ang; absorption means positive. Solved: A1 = -4.9 Ang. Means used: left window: 62.6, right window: 53.9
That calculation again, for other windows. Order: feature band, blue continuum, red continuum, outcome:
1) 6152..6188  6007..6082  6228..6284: 2.20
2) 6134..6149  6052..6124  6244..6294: -3.23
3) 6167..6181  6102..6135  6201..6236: 1.63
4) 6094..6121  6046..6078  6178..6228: -4.50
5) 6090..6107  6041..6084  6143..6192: -2.12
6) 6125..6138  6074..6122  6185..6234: -2.61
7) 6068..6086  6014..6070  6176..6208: -2.58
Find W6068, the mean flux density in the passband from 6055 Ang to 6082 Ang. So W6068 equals 66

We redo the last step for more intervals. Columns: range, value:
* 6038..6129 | 65.6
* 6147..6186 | 50.1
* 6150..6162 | 58.7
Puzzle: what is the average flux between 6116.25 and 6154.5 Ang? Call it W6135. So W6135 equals 68.2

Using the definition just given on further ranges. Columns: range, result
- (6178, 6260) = 39.8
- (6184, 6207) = 41.1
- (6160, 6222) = 41.3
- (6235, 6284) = 43.4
